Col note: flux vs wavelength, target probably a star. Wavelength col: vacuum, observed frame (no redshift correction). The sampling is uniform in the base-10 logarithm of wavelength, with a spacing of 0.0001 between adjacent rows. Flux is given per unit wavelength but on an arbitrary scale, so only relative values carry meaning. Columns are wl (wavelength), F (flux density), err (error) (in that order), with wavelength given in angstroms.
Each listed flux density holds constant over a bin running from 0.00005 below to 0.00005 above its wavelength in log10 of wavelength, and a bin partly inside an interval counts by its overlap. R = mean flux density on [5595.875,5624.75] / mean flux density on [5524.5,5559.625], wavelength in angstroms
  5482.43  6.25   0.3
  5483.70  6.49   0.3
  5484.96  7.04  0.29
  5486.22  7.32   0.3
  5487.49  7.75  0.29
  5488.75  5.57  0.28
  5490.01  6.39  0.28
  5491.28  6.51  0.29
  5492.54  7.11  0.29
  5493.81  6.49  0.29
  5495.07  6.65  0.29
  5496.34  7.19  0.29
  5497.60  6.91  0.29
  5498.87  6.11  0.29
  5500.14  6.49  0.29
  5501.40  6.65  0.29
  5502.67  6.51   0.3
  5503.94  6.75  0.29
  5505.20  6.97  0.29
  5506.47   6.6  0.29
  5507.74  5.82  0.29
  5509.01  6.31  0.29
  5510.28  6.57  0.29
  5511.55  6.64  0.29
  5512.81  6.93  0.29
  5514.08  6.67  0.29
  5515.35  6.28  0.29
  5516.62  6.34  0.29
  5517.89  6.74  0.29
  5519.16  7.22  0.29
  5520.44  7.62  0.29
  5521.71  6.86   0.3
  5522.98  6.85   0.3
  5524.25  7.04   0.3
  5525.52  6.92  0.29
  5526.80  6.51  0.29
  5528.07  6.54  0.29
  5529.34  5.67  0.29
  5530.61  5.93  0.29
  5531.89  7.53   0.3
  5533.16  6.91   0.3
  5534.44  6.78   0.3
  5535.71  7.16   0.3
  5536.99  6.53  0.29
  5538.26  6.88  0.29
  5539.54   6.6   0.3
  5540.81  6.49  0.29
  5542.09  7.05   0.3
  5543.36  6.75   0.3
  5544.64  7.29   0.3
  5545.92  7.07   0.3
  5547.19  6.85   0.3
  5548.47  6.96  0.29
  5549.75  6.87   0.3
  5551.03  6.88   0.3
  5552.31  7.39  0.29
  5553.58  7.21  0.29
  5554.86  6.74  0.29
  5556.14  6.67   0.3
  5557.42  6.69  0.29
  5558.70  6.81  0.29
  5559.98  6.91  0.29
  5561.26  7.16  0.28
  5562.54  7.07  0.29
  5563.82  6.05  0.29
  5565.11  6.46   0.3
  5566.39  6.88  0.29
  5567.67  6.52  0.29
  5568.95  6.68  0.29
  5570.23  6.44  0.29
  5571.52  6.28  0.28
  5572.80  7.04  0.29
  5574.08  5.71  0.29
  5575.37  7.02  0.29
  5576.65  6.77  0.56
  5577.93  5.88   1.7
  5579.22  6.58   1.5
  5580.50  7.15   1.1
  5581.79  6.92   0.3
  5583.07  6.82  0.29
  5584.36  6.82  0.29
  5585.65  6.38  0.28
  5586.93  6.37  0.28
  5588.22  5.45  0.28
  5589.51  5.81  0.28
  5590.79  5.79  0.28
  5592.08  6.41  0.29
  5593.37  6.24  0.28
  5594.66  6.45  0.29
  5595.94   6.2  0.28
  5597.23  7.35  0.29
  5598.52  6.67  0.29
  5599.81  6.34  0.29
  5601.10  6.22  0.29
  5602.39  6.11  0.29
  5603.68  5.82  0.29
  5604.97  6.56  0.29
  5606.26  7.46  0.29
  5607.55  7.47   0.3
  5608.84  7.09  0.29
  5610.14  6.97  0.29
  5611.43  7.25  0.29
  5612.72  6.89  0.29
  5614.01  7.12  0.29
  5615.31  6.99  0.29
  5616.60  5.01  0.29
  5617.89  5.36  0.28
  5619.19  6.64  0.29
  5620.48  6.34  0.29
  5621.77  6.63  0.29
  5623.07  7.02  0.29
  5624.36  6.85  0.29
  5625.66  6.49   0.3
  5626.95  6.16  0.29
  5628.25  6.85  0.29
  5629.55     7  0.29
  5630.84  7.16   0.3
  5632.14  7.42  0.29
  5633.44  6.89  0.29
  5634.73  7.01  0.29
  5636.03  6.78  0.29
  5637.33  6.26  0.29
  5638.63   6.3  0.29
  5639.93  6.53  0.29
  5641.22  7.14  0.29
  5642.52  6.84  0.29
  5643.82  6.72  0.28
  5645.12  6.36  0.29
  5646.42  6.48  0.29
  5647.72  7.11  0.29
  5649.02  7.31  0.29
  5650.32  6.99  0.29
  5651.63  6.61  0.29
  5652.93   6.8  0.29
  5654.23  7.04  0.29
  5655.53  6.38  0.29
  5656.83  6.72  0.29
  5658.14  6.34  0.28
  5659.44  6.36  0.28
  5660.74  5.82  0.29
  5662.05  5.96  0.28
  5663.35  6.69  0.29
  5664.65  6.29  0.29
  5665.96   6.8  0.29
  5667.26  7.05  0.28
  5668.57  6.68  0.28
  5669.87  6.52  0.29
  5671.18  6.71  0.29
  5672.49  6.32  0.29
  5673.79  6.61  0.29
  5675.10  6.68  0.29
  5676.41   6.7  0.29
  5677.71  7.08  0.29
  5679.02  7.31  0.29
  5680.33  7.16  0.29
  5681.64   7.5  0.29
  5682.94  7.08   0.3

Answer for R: 0.97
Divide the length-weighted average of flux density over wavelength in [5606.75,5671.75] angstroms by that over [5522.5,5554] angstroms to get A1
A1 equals 1.0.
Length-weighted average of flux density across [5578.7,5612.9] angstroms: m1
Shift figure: 6.57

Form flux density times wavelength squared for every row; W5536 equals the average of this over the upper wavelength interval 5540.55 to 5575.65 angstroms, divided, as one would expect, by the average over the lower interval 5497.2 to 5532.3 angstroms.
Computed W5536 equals 1.0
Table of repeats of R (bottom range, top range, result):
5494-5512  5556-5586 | 1.01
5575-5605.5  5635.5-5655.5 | 1.05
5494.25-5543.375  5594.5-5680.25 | 1.00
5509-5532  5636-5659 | 1.00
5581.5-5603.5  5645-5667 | 1.04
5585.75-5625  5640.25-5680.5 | 1.03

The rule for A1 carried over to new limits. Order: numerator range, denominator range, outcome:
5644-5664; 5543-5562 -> 0.95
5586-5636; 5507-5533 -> 0.99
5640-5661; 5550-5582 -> 1.00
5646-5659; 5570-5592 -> 1.05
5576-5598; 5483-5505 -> 0.96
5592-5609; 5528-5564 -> 0.97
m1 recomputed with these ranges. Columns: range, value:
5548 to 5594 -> 6.6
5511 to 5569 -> 6.8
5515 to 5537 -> 6.76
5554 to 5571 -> 6.7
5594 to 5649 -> 6.68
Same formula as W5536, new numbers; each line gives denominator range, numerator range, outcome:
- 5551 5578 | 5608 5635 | 1.02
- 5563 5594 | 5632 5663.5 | 1.06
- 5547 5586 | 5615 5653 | 1.01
